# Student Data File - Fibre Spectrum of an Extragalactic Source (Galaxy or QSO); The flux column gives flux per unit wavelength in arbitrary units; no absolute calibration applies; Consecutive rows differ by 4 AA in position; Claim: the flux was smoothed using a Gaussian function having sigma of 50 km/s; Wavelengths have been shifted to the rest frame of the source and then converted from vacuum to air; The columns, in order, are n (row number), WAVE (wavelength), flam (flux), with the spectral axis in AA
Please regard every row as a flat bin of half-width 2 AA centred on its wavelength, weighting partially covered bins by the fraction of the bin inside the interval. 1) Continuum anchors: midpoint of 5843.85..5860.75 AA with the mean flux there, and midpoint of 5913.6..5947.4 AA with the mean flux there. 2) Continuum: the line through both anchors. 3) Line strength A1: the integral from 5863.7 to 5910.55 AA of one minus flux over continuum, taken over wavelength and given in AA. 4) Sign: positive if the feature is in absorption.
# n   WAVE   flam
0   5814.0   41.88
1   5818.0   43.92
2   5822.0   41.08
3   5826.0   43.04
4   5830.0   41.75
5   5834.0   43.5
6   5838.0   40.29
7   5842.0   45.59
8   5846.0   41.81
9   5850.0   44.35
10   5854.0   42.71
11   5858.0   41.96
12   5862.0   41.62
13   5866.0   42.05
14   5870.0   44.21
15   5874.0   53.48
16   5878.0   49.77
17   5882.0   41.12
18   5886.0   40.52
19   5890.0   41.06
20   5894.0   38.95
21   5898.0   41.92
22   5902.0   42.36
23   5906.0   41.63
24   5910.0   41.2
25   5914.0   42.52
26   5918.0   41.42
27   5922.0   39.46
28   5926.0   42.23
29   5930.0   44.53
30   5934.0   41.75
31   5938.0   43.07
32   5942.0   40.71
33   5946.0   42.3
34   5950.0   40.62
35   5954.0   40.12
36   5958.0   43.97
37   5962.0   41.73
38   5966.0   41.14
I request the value -1.0 AA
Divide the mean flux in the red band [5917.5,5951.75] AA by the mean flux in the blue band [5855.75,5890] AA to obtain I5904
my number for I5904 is 0.9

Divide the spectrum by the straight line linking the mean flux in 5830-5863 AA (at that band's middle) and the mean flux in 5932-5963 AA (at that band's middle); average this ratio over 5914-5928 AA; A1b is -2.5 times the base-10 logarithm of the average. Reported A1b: 0.02 mag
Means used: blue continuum 42.7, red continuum 41.8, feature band 41.2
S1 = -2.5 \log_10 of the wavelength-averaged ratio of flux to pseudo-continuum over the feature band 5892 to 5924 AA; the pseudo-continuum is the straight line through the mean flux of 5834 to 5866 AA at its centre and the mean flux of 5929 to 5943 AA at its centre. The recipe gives 0.04 mag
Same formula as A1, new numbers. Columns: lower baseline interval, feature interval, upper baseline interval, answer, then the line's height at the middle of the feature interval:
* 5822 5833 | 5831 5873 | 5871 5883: 2.1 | 45.3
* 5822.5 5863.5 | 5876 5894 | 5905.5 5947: -0.2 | 42.3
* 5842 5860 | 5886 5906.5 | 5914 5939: 0.7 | 42.5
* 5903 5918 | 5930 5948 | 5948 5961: -0.3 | 41.6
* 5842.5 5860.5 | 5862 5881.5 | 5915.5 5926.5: -1.8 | 42.3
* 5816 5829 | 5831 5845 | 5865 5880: 0.4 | 44.2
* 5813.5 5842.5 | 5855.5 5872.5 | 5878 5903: -0.3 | 42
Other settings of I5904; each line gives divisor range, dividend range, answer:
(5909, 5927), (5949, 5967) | 1.01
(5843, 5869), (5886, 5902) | 0.96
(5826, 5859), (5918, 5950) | 0.98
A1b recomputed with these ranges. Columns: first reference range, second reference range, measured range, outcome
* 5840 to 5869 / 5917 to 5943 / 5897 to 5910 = 0.01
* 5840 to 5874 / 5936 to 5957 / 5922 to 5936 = -0.01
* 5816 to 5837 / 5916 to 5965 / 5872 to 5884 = -0.14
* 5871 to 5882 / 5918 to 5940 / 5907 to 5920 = 0.06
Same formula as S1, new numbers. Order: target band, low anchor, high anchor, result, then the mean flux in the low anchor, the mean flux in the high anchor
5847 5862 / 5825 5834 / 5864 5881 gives 0.059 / 42.6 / 47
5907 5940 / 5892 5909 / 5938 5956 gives -0.021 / 41.2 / 41.2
